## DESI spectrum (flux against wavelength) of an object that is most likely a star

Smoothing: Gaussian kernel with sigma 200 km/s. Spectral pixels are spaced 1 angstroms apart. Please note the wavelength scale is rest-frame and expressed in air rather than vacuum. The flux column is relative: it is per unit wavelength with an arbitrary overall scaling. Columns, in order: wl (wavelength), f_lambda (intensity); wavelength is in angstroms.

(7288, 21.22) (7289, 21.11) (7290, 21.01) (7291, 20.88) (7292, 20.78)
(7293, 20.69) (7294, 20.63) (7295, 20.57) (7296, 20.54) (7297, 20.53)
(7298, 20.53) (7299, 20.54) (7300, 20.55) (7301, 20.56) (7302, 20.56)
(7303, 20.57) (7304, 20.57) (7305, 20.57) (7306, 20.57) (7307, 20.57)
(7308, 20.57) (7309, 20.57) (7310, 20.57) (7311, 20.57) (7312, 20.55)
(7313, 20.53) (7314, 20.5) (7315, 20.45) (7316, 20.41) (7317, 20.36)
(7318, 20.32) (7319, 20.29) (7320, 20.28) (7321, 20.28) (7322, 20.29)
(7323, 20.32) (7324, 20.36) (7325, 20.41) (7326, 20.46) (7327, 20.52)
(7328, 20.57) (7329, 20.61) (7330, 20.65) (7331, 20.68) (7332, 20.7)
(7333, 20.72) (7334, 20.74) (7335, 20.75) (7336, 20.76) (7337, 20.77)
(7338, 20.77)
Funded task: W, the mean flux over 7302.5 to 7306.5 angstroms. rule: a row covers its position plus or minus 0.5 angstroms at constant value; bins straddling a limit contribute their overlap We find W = 20.6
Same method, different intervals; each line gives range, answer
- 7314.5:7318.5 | 20.4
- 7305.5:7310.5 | 20.6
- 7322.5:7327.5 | 20.4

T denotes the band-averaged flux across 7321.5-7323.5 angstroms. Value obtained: 20.3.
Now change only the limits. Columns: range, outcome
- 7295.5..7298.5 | 20.5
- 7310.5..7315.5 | 20.5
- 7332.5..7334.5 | 20.7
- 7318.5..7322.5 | 20.3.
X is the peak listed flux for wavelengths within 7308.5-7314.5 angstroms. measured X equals 20.57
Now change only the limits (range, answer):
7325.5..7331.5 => 20.68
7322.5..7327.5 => 20.52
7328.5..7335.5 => 20.75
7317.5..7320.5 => 20.32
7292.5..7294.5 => 20.69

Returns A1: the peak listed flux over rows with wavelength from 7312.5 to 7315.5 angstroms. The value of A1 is 20.53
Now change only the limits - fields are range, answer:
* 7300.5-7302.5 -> 20.56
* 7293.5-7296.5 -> 20.63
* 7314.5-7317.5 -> 20.45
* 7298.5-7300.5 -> 20.55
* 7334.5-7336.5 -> 20.76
